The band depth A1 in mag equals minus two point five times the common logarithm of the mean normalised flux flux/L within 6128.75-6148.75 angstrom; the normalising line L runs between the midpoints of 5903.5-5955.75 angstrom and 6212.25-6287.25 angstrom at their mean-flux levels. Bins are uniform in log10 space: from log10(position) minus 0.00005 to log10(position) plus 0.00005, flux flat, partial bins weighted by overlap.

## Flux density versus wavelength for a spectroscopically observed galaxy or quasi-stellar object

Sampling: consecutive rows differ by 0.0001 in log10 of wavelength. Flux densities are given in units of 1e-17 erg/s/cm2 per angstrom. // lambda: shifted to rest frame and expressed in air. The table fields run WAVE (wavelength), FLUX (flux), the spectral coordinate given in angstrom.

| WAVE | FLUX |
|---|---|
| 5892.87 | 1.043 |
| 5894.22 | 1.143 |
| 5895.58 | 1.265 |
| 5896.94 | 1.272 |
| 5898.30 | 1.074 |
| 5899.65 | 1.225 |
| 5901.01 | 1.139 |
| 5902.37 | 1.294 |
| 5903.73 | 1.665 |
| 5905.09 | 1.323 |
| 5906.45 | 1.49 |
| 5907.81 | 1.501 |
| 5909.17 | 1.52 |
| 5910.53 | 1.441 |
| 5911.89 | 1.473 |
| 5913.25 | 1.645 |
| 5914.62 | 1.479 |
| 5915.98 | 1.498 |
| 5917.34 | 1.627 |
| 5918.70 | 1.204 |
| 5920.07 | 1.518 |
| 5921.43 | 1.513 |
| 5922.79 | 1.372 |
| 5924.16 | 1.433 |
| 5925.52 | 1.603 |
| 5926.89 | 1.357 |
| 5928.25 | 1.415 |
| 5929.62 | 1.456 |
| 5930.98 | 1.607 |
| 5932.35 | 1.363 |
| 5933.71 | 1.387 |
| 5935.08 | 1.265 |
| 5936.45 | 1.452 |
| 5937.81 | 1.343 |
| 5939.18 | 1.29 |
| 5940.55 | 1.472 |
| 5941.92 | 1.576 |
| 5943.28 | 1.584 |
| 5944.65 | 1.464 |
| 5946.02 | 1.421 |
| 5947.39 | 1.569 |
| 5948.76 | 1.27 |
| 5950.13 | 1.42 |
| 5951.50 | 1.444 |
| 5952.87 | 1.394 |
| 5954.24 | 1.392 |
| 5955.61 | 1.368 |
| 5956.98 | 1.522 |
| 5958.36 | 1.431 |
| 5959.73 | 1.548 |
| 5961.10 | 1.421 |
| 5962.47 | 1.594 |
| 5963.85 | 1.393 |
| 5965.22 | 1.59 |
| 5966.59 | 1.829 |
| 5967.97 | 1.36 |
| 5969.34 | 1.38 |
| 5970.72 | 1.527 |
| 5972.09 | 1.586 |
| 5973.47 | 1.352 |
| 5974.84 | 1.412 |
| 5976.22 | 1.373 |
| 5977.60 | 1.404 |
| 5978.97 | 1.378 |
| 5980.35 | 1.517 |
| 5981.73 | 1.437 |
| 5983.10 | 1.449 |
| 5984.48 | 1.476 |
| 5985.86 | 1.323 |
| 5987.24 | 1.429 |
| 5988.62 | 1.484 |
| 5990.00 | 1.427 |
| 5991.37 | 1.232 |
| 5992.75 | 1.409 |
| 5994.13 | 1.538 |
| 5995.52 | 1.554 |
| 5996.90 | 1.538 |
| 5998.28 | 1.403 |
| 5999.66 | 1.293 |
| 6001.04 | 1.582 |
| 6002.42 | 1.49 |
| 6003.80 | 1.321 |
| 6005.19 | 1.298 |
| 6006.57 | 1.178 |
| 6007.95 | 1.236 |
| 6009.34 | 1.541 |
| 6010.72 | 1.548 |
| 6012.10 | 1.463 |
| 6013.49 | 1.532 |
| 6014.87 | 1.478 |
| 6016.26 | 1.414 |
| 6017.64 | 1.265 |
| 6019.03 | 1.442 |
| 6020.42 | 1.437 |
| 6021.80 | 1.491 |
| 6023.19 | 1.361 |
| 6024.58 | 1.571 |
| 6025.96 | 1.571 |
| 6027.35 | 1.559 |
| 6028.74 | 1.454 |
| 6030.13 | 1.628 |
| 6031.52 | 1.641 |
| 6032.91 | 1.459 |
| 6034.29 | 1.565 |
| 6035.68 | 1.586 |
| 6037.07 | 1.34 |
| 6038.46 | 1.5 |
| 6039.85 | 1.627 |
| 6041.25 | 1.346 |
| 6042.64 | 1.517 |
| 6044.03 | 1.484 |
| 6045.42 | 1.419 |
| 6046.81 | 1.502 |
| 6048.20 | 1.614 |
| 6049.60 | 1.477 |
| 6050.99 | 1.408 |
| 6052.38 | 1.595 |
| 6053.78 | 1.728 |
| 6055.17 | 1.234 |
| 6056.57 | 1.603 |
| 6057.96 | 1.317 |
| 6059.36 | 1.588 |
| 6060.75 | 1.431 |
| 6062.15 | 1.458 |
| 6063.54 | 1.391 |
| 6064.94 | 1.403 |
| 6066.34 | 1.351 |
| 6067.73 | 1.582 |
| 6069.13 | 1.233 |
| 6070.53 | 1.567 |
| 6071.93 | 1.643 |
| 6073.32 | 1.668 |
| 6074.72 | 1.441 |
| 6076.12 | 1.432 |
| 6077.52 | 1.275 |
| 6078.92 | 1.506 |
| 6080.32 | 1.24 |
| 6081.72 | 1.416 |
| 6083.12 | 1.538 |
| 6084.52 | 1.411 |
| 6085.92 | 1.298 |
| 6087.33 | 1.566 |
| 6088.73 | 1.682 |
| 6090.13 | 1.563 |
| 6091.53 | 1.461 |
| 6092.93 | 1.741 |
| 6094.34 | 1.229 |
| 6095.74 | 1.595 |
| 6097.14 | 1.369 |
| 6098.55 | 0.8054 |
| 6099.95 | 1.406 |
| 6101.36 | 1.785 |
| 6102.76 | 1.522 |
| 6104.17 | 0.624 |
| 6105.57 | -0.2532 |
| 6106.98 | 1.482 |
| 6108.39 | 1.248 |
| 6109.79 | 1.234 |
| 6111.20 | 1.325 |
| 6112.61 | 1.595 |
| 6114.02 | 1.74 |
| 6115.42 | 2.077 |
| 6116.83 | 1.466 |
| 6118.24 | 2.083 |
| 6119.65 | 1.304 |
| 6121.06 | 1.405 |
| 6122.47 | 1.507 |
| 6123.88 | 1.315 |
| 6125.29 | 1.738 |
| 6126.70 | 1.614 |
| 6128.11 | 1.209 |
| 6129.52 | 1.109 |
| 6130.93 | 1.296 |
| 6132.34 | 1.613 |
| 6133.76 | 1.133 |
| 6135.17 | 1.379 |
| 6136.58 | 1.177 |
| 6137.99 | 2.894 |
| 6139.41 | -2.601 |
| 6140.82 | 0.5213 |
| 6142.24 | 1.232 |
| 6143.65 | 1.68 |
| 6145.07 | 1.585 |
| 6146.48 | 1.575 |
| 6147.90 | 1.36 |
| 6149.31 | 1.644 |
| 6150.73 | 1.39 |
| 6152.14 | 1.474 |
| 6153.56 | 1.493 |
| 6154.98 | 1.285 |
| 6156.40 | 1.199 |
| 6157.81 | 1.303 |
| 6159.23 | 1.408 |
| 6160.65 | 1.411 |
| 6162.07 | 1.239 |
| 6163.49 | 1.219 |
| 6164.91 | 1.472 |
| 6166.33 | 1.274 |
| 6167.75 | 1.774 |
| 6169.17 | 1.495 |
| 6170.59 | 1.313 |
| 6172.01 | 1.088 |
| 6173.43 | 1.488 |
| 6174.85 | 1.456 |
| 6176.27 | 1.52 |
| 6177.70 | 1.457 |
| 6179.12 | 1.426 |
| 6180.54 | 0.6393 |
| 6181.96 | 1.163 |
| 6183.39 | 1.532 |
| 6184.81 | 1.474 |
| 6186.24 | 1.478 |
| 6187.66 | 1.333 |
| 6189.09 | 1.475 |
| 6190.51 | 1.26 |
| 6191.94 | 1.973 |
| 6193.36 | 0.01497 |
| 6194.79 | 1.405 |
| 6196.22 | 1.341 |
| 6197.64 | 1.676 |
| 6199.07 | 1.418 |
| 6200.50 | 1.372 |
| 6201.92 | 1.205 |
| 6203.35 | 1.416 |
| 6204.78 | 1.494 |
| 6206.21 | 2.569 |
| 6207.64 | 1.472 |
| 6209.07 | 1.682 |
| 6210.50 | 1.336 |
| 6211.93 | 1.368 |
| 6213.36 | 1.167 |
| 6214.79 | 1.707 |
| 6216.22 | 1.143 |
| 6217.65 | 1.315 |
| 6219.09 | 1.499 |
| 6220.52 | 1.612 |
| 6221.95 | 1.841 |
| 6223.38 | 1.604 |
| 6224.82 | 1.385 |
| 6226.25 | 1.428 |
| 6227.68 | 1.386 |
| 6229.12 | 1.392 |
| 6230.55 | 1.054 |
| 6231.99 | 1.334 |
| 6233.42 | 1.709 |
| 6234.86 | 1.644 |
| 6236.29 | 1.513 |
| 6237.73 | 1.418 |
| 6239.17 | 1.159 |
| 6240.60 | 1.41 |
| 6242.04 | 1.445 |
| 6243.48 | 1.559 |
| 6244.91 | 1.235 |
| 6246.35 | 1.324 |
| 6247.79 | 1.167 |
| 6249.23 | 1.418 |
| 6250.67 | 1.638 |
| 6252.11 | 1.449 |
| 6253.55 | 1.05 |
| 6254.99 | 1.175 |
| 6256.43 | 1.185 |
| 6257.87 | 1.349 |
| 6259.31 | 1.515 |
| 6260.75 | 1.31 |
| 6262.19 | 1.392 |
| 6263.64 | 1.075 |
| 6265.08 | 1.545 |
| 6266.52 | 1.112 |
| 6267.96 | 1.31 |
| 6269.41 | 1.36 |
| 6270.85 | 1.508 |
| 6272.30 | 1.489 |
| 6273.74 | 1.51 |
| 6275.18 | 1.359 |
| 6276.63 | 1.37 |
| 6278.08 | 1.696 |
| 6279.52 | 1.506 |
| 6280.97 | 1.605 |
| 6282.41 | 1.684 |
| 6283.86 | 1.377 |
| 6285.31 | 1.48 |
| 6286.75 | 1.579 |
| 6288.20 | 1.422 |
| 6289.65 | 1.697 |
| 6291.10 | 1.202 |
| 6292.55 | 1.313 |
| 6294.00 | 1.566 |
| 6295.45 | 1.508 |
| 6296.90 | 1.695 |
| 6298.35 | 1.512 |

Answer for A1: 0.24 mag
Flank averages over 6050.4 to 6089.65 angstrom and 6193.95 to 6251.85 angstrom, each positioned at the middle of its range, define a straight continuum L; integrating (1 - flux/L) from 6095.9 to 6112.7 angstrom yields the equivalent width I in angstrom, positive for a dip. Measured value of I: 3.3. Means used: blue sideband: 1.47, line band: 1.18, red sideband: 1.45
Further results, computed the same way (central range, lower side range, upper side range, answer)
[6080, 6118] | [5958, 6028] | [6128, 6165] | -2.3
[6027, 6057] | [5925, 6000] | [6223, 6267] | -1.9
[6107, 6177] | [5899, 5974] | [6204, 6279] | 3.5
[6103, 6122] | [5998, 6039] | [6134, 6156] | -1.1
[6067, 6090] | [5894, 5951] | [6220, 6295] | -0.8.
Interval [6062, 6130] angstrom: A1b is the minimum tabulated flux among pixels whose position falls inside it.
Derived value -0.2532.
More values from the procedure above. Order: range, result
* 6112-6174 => -2.601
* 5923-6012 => 1.178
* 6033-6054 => 1.34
